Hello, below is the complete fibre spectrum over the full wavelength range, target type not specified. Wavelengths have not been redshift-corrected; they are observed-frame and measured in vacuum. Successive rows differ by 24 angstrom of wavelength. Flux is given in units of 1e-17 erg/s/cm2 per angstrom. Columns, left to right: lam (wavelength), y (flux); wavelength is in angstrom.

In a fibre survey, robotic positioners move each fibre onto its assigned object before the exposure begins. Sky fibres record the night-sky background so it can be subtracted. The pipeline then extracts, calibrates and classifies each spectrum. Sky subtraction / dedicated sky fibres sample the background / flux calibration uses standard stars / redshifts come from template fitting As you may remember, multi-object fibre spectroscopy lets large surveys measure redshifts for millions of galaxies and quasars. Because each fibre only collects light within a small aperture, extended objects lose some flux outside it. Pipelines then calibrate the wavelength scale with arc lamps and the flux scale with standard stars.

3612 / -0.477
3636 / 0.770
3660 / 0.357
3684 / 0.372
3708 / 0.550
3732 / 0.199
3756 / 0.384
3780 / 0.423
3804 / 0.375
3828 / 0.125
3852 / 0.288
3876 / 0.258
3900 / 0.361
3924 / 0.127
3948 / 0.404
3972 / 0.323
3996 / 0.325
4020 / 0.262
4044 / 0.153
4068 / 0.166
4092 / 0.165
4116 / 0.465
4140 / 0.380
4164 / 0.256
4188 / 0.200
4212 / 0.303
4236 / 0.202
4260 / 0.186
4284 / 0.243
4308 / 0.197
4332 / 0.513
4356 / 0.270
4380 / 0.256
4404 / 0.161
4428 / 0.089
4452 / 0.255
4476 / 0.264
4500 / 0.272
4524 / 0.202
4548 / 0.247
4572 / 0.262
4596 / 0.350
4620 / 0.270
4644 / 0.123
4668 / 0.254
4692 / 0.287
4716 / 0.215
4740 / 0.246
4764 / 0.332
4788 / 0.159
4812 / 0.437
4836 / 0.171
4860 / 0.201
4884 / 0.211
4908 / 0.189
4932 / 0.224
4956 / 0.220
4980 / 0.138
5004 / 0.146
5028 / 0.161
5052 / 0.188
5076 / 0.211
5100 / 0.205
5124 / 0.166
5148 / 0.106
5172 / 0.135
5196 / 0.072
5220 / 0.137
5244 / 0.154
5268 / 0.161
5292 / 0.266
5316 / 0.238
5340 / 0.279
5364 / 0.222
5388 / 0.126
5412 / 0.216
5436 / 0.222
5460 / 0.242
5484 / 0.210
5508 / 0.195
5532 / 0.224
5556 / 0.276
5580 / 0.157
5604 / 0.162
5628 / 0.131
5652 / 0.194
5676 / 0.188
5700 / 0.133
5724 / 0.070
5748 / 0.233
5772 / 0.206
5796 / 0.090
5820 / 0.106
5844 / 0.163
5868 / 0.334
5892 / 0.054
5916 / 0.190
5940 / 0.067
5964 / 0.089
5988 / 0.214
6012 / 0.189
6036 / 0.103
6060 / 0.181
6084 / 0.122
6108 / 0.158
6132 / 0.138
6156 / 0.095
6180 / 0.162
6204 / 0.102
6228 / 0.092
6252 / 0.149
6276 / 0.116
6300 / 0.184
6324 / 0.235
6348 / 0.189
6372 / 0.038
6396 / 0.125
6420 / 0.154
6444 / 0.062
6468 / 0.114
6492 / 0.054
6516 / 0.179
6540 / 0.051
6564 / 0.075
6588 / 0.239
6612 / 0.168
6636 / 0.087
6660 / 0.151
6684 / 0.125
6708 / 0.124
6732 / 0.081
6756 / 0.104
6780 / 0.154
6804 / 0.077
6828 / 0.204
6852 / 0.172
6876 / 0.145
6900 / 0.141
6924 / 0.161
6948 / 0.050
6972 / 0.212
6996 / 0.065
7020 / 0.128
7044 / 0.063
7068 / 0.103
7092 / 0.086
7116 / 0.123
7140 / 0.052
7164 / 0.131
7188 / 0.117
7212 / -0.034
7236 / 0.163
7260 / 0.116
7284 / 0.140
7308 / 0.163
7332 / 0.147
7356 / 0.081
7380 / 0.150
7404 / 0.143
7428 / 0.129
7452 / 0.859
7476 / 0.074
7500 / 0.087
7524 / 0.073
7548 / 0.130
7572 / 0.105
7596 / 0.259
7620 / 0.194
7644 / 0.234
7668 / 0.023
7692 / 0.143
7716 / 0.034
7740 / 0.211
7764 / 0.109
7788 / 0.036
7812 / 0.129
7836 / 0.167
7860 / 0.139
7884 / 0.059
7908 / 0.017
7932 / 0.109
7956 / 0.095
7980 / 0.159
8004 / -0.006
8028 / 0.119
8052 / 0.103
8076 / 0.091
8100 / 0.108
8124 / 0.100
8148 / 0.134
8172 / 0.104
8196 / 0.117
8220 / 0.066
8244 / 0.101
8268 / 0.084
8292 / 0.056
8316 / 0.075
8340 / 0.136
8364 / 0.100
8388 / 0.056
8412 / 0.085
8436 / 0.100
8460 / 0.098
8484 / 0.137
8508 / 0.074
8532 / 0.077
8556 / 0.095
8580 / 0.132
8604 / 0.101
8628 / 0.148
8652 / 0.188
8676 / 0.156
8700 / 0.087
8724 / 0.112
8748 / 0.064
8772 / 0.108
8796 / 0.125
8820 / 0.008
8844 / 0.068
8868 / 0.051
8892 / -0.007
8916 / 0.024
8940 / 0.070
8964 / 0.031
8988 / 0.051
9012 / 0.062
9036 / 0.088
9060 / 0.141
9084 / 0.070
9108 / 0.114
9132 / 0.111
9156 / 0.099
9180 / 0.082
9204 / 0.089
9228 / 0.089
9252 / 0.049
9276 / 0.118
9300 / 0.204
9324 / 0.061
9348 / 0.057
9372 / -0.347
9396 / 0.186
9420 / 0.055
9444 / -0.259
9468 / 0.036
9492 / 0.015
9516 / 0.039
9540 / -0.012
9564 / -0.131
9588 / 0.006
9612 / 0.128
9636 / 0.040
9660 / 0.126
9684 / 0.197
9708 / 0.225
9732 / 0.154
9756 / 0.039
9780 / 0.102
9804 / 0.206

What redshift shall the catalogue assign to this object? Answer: 1.00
